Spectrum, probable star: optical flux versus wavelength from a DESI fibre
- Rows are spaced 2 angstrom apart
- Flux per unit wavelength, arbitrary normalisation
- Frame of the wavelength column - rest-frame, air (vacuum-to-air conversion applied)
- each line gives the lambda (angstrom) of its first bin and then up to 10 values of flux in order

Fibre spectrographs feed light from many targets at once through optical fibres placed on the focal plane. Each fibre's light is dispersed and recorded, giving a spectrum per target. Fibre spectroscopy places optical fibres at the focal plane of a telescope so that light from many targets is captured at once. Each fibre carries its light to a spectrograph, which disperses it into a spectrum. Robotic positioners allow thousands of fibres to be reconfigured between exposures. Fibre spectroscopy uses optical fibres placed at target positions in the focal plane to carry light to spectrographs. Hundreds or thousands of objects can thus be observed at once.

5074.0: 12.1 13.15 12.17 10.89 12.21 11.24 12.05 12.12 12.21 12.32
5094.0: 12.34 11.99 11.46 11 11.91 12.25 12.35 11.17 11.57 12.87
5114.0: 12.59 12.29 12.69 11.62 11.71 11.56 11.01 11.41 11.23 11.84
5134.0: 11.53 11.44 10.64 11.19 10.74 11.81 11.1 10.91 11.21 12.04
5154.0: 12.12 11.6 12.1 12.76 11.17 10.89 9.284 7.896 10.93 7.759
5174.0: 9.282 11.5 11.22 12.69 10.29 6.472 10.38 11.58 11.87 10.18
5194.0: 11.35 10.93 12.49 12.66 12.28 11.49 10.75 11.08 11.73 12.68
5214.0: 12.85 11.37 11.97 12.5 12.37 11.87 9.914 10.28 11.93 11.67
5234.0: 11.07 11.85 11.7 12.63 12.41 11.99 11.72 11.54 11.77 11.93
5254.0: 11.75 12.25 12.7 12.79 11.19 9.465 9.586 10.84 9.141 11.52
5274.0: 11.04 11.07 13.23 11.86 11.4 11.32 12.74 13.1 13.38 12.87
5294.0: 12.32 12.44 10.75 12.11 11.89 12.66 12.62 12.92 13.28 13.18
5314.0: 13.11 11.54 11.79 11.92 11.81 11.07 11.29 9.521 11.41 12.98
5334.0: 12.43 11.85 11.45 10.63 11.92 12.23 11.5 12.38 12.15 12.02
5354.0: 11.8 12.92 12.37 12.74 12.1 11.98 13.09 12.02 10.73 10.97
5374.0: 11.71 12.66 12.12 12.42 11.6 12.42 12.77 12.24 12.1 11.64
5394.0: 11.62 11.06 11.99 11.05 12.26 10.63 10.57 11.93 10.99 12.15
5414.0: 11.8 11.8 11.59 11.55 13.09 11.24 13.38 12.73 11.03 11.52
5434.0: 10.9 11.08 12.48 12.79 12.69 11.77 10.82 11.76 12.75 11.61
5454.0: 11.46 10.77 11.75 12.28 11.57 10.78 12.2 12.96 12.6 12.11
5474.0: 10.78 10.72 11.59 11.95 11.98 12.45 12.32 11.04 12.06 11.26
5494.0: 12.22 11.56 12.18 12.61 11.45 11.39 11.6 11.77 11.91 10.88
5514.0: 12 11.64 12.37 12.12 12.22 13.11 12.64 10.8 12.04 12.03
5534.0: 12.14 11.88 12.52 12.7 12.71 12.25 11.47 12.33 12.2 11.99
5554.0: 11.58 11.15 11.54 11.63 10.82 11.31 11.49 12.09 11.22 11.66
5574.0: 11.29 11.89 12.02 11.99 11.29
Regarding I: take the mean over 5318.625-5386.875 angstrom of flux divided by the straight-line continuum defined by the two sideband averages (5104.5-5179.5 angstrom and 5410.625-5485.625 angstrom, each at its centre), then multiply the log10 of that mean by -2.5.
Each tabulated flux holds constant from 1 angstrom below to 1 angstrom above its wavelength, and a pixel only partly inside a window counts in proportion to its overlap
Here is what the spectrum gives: -0.02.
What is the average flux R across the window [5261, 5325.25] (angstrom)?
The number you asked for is 11.8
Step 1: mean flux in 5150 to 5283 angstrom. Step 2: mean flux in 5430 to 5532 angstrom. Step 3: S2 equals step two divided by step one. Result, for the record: 1.0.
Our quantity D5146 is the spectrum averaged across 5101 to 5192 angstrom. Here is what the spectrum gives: 11.2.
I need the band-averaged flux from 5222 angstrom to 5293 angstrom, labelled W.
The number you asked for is 11.7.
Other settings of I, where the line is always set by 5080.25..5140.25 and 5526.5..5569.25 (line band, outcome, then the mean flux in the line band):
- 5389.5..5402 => 0.02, 11.6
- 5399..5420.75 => 0.03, 11.5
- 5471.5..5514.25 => 0.01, 11.7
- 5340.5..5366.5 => -0.03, 12.2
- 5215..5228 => 0.02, 11.6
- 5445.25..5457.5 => 0.03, 11.6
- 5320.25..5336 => 0.03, 11.5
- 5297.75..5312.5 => -0.06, 12.5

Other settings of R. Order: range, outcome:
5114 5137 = 11.7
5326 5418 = 11.8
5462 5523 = 11.8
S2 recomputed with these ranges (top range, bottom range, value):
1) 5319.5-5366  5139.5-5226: 1.06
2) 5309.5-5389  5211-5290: 1.03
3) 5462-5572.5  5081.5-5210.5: 1.04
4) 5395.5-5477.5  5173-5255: 1.02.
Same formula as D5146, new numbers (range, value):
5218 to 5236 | 11.5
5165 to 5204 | 10.6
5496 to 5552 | 12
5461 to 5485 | 11.8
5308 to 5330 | 11.9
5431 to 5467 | 11.7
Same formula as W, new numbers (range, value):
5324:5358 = 11.8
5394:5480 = 11.7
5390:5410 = 11.4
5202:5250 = 11.7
